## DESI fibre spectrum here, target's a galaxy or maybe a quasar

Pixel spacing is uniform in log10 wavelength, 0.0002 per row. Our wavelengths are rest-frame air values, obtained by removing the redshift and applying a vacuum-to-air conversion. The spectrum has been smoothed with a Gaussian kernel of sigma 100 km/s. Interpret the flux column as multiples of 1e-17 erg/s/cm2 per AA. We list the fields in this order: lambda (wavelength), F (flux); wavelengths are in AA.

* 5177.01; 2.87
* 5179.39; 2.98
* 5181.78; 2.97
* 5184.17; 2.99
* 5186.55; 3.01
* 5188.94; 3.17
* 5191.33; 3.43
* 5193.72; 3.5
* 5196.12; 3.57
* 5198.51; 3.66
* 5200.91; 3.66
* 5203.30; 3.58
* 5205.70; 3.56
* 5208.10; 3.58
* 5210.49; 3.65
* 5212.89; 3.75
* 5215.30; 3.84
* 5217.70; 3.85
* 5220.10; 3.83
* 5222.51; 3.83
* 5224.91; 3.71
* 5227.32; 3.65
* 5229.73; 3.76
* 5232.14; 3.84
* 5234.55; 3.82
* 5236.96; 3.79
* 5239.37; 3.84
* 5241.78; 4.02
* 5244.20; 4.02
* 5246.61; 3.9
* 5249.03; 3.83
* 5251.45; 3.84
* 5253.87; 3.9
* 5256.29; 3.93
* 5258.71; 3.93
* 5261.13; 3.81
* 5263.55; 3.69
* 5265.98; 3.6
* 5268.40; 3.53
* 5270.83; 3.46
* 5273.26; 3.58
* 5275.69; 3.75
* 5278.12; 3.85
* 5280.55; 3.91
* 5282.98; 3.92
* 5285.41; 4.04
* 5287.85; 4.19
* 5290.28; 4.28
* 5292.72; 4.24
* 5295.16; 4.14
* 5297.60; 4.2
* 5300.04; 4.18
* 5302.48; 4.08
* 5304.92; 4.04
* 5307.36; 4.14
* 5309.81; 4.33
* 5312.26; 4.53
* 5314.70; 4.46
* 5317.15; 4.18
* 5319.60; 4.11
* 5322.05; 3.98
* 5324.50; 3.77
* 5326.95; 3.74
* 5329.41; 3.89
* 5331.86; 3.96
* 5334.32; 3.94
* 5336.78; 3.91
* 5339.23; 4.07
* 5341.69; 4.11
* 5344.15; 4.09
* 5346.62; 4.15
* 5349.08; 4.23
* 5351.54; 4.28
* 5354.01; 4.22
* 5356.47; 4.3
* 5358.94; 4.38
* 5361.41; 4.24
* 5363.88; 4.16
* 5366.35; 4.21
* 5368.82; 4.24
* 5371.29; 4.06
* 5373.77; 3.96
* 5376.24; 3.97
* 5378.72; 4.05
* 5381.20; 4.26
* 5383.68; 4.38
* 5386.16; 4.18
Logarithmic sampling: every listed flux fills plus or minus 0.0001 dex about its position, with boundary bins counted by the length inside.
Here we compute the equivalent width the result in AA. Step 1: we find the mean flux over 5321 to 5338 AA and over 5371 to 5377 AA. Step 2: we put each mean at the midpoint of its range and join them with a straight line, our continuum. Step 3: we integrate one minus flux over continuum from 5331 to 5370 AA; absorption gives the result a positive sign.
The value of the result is -2.2 AA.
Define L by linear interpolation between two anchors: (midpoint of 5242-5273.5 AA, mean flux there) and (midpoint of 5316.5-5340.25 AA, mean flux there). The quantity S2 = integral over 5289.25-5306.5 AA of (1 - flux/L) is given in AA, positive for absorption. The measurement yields -1.3 AA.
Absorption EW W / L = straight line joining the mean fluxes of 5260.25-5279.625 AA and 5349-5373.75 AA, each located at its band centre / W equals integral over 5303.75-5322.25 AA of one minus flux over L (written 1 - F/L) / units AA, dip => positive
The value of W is -1.5 AA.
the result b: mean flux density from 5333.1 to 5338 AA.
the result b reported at 3.92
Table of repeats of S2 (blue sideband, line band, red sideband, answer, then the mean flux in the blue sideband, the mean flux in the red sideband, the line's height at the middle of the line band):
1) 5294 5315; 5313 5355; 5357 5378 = 1.2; 4.22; 4.15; 4.19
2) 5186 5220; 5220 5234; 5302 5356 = -0.3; 3.58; 4.1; 3.68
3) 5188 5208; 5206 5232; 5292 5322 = -0.6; 3.52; 4.21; 3.66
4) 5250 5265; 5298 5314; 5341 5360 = -0.7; 3.85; 4.22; 4.04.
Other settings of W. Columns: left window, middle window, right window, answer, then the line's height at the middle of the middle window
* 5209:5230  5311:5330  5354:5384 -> -0.2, 4.04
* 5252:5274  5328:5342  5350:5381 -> 0.3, 4.04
